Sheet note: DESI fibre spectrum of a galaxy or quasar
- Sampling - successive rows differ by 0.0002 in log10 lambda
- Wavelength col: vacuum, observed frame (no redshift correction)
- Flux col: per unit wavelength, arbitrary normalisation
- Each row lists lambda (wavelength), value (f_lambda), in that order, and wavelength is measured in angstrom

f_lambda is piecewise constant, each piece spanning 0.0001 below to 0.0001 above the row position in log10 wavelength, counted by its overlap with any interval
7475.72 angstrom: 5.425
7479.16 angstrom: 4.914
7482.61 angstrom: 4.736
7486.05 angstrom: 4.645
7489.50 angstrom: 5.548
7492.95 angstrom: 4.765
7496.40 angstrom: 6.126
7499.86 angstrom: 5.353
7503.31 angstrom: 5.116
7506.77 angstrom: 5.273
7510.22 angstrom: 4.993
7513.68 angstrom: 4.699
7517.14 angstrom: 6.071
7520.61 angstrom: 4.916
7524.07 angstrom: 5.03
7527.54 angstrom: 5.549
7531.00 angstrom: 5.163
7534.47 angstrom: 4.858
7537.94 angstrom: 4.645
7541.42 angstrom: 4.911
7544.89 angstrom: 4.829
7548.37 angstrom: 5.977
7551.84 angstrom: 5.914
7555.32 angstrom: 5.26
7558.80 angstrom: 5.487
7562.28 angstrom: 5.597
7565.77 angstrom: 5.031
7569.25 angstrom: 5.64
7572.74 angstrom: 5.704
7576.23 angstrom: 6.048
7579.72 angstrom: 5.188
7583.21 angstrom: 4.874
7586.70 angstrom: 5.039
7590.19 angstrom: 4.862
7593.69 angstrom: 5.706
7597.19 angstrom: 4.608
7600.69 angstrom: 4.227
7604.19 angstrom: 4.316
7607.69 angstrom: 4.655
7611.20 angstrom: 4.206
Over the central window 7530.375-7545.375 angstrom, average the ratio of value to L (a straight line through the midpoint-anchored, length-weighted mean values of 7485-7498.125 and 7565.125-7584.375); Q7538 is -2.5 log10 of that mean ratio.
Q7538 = 0.11 mag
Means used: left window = 5.3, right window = 5.45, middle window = 4.86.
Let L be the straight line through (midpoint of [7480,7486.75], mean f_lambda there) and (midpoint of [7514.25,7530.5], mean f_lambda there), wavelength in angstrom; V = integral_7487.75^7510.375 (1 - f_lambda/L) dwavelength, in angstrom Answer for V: -1.7 angstrom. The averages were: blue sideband 4.73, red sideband 5.32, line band 5.33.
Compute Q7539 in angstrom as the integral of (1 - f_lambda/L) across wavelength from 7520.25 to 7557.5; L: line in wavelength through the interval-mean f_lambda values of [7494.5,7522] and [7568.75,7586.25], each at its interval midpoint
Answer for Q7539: 1.2 angstrom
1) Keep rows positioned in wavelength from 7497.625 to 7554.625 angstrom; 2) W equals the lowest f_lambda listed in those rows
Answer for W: 4.645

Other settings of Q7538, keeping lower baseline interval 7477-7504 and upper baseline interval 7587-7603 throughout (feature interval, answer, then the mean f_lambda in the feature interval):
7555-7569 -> -0.092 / 5.38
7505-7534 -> -0.027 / 5.2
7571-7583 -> -0.134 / 5.55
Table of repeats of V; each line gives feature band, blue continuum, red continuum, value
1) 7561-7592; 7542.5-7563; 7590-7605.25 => -1.39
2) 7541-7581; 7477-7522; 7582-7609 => -4.58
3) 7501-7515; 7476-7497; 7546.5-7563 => 0.59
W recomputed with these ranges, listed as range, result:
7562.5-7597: 4.862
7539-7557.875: 4.829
